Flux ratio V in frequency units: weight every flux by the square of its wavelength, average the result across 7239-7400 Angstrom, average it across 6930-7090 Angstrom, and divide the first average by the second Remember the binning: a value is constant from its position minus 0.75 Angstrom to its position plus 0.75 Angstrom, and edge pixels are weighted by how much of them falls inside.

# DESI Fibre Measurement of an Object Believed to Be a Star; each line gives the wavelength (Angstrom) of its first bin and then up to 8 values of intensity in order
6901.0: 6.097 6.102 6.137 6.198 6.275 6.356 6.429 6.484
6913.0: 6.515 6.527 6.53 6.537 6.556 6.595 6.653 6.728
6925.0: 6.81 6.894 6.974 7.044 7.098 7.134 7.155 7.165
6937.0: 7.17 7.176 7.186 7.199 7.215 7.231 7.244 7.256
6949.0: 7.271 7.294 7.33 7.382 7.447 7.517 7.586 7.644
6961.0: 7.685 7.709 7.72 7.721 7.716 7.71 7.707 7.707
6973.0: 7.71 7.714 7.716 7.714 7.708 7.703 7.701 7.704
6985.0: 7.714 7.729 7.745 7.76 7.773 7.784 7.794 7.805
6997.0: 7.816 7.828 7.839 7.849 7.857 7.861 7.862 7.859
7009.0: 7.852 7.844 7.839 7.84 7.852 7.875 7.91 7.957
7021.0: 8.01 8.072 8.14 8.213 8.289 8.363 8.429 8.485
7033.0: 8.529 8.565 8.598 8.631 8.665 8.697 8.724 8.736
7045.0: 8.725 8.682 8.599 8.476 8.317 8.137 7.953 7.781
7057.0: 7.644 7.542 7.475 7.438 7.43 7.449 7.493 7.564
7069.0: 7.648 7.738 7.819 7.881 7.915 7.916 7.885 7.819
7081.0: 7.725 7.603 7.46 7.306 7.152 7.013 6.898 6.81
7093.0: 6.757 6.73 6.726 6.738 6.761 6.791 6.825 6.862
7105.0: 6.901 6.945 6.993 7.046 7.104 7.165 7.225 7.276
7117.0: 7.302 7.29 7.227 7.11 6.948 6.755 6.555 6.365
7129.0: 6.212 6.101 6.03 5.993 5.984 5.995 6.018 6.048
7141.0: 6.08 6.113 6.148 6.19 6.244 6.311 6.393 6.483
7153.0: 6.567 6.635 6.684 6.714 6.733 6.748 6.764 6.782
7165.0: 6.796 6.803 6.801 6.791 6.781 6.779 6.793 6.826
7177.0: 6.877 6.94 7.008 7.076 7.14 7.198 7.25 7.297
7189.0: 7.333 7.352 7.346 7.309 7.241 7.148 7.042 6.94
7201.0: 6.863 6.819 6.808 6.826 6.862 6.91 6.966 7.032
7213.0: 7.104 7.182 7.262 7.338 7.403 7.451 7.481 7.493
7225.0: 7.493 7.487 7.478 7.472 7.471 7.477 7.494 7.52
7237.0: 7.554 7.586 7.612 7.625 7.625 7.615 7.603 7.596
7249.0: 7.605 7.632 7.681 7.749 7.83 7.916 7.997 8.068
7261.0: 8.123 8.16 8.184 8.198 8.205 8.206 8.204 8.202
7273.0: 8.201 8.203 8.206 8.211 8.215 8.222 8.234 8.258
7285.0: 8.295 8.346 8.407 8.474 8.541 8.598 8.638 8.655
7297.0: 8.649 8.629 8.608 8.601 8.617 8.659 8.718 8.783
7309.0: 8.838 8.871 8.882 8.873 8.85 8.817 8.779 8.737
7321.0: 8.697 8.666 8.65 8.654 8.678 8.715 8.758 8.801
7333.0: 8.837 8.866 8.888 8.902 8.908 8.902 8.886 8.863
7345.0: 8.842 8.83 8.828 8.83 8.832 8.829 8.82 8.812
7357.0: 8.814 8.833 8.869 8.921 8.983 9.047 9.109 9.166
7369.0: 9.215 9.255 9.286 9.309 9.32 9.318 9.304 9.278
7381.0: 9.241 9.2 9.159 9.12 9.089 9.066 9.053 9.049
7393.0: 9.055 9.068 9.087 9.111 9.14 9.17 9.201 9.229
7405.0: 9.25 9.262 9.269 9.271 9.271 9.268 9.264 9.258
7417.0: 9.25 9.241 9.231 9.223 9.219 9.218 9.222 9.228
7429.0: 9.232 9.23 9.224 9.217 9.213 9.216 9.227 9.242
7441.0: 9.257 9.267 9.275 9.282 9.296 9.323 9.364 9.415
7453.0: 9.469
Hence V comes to 1.2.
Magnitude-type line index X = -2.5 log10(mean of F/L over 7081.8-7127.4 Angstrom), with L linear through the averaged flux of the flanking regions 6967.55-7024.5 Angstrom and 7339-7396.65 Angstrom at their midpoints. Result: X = 0.17 mag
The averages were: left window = 7.81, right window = 9.04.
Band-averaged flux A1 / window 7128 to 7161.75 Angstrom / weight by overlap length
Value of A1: 6.3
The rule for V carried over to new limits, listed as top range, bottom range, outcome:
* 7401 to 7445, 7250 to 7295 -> 1.18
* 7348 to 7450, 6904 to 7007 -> 1.42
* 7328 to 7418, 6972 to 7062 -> 1.25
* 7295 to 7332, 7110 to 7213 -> 1.34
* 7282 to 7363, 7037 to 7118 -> 1.24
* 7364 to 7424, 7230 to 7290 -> 1.20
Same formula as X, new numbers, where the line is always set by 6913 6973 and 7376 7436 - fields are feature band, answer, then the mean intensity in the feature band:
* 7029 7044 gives -0.13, 8.6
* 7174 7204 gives 0.17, 7.09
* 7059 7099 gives 0.06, 7.39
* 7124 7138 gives 0.28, 6.2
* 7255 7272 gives 0.06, 8.12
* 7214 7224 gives 0.14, 7.37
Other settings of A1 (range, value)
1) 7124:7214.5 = 6.72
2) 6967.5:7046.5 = 8.02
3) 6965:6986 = 7.71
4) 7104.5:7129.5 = 6.97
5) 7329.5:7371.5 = 8.91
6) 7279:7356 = 8.7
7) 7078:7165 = 6.75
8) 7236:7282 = 7.94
